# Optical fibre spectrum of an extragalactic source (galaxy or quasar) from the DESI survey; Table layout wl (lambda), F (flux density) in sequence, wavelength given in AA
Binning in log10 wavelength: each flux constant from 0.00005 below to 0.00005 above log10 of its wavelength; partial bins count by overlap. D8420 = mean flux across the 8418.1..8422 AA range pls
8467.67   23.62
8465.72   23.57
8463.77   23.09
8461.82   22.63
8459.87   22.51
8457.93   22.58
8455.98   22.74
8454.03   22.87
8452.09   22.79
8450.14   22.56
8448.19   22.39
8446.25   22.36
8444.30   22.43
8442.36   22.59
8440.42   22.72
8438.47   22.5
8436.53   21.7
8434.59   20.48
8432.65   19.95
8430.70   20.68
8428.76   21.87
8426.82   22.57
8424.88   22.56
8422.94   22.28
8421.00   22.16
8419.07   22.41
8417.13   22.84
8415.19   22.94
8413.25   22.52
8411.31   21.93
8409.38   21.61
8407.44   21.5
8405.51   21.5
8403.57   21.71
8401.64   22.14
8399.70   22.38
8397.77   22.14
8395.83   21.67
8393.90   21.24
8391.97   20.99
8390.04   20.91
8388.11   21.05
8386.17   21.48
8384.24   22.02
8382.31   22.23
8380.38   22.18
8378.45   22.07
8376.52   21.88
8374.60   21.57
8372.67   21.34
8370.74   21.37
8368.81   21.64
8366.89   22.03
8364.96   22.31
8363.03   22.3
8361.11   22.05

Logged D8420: 22.3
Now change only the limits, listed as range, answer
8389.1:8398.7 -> 21.4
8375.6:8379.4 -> 22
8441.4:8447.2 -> 22.5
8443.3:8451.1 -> 22.4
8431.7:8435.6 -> 20.3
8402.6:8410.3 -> 21.6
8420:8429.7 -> 22.3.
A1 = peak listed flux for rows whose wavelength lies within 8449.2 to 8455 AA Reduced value 22.87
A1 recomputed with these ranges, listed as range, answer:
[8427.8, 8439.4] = 22.5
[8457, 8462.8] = 22.63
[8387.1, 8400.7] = 22.38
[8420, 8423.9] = 22.28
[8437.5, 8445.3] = 22.72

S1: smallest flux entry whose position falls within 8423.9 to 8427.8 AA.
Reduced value 22.56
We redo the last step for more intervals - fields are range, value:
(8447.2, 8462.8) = 22.39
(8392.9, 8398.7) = 21.24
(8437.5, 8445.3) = 22.43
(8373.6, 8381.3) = 21.57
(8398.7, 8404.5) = 21.71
